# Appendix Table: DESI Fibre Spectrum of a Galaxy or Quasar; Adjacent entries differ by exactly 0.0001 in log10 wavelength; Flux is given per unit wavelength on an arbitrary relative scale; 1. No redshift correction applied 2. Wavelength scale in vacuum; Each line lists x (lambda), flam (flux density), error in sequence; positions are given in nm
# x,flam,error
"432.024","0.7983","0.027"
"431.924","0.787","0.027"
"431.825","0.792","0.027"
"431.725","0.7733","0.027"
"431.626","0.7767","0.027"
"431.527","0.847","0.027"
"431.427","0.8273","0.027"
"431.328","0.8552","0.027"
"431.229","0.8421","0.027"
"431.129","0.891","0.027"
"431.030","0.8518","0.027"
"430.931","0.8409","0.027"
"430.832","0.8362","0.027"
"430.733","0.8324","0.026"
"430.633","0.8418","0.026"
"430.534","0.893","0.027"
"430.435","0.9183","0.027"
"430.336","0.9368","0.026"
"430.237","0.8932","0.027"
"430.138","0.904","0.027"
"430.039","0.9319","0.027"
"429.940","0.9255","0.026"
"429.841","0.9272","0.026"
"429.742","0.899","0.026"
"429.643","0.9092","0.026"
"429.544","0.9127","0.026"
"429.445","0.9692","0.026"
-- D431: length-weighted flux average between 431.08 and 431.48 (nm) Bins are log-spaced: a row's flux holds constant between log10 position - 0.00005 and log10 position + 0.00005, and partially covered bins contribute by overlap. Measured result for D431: 0.852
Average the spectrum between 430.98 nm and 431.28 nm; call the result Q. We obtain 0.862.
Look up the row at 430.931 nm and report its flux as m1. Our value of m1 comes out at 0.8409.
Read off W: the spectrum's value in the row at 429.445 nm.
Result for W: 0.9692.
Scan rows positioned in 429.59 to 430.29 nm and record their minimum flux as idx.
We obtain 0.8932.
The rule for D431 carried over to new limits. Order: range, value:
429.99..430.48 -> 0.917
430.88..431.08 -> 0.849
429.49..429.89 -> 0.912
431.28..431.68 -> 0.827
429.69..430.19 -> 0.917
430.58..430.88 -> 0.836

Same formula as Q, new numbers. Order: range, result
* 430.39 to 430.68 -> 0.885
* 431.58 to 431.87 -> 0.78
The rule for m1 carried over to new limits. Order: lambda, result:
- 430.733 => 0.8324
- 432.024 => 0.7983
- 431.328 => 0.8552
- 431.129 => 0.891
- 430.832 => 0.8362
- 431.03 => 0.8518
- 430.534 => 0.893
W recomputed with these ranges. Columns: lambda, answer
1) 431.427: 0.8273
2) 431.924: 0.787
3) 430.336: 0.9368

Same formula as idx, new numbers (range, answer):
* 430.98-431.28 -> 0.8421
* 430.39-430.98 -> 0.8324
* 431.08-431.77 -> 0.7733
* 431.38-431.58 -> 0.8273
